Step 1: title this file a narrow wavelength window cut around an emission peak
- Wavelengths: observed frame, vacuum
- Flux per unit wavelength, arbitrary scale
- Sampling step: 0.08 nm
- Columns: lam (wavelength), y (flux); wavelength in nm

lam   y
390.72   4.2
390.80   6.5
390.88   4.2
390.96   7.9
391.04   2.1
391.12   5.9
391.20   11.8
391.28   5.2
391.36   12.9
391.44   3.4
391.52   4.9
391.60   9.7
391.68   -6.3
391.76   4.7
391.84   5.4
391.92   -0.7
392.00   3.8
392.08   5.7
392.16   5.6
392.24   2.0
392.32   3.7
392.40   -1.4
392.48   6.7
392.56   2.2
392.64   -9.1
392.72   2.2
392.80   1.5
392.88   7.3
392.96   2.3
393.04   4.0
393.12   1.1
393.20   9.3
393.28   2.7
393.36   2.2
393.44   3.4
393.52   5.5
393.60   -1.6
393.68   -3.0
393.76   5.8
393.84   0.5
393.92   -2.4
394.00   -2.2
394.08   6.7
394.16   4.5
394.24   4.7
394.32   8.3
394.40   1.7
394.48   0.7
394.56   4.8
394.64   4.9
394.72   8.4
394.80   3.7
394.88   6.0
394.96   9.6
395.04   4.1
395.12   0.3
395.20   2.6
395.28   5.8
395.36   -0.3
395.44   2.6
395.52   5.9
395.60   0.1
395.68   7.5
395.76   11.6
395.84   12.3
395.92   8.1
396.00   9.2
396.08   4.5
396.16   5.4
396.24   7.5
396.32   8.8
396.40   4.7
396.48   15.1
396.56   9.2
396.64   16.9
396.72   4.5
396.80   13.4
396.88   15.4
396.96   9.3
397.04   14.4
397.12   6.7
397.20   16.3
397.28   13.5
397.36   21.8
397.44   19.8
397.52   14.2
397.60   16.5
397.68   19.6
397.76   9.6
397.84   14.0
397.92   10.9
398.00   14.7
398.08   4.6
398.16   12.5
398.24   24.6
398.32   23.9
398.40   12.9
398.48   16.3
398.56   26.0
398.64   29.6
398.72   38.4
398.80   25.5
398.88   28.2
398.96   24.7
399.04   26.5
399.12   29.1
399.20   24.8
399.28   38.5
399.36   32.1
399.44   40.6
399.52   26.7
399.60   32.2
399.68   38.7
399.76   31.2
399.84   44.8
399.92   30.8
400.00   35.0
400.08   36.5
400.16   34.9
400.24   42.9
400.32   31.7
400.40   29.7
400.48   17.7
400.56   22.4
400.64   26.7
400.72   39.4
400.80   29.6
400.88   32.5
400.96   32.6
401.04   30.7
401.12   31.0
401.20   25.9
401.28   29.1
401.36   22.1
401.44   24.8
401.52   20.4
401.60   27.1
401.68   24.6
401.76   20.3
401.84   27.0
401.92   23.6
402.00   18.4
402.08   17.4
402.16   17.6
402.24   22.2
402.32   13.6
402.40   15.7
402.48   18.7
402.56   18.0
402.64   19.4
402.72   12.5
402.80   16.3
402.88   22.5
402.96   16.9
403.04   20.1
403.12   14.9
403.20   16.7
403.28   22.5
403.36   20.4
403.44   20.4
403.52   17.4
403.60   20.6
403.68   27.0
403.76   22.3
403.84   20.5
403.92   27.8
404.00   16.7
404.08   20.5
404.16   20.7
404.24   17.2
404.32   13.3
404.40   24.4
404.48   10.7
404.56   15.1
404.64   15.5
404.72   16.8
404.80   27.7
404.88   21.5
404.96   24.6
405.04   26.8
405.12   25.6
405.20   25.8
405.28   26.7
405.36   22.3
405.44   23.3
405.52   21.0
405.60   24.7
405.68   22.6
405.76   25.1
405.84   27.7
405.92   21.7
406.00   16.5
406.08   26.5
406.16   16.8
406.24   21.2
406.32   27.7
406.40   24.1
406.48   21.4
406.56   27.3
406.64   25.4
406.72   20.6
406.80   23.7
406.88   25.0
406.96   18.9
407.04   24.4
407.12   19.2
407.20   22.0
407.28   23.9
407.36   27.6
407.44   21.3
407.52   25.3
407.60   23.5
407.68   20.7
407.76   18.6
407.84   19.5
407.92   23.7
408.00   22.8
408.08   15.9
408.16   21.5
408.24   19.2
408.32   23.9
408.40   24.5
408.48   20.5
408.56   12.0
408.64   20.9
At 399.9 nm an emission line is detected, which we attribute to Ly-alpha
